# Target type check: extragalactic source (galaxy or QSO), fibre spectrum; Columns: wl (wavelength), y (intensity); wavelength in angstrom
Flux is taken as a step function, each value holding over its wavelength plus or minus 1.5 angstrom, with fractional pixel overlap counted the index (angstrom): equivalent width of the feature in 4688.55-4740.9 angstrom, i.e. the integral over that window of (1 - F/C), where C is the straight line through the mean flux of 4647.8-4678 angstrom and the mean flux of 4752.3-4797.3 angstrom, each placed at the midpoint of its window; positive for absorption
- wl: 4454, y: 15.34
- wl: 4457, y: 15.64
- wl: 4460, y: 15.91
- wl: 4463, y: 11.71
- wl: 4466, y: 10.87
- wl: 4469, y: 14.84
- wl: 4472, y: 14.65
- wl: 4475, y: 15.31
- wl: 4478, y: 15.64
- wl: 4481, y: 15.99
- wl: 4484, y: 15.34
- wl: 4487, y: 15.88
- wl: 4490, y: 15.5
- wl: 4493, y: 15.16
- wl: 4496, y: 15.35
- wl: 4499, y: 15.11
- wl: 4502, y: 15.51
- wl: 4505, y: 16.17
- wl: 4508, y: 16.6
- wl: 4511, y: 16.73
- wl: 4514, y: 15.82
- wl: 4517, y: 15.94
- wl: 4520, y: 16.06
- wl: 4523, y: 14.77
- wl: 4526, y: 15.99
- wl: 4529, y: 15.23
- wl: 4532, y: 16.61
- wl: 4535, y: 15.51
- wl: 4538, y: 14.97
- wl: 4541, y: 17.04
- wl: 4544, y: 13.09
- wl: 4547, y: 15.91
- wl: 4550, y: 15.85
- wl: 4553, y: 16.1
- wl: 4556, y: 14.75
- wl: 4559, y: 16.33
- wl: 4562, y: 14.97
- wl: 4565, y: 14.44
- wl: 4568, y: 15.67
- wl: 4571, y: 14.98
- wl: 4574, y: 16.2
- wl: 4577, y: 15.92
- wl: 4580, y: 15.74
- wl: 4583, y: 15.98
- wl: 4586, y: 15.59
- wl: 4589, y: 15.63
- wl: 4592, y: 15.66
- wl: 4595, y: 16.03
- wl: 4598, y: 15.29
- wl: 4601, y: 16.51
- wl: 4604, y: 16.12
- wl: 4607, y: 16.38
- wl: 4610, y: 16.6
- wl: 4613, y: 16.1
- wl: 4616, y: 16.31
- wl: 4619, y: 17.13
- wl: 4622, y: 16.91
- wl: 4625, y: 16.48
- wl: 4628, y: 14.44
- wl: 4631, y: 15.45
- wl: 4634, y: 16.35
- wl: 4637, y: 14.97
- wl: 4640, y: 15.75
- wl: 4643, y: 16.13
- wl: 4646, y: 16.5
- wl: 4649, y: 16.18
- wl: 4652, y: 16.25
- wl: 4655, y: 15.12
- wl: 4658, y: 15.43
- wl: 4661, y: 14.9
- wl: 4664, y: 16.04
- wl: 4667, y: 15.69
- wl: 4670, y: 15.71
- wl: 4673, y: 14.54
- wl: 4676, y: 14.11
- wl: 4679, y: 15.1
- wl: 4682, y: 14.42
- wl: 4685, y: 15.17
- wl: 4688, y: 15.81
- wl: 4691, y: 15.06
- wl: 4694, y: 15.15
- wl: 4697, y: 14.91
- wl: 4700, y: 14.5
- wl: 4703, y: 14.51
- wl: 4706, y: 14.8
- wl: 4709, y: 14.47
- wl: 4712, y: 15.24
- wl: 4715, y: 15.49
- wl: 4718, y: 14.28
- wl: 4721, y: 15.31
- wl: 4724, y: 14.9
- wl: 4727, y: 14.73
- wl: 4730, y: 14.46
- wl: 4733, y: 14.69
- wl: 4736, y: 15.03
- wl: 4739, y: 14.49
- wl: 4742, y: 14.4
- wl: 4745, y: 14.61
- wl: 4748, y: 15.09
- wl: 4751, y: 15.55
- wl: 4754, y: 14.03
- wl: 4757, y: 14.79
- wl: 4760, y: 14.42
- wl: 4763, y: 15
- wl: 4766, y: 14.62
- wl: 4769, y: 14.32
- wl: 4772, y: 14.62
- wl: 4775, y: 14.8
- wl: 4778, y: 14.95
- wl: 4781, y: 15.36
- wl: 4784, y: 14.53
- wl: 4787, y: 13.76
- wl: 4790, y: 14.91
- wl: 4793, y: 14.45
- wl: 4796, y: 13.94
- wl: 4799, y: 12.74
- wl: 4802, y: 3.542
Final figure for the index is 0.6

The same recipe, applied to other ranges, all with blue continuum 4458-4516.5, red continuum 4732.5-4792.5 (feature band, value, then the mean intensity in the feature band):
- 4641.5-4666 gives -1.5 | 15.8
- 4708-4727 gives -0.2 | 14.9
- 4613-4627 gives -1.5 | 16.6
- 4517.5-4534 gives -0.7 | 15.7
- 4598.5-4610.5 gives -1.1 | 16.3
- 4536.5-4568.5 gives -0.6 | 15.4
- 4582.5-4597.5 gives -0.7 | 15.7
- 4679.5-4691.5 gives -0.2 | 15.1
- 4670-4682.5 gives 0.1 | 14.7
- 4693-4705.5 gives 0.0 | 14.8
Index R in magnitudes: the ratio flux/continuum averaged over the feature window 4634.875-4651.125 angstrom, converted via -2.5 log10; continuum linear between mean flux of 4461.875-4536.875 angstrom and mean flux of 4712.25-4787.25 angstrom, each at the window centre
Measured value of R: -0.07 mag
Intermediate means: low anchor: 15.3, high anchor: 14.8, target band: 15.9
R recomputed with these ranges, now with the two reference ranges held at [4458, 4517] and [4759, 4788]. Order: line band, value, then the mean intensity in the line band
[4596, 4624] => -0.098 mag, 16.4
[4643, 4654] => -0.094 mag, 16.2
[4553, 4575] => -0.023 mag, 15.4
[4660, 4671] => -0.054 mag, 15.6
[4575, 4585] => -0.061 mag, 15.9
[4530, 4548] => -0.029 mag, 15.5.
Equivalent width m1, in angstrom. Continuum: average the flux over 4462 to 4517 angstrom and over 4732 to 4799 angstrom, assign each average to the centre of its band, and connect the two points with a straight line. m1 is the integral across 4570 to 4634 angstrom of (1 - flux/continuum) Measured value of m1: -4.5 angstrom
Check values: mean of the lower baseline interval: 15.2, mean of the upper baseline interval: 14.6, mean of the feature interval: 16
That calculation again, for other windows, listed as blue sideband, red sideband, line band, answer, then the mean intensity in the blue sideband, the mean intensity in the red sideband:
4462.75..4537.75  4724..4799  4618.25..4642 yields -1.46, 15.3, 14.6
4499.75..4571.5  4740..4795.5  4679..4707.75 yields 0.08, 15.6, 14.7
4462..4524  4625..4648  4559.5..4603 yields -0.30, 15.2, 15.7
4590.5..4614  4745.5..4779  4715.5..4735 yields 0.36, 16.1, 14.7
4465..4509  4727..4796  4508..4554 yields -1.81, 15.2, 14.7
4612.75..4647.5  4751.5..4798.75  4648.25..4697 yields 1.05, 16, 14.5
